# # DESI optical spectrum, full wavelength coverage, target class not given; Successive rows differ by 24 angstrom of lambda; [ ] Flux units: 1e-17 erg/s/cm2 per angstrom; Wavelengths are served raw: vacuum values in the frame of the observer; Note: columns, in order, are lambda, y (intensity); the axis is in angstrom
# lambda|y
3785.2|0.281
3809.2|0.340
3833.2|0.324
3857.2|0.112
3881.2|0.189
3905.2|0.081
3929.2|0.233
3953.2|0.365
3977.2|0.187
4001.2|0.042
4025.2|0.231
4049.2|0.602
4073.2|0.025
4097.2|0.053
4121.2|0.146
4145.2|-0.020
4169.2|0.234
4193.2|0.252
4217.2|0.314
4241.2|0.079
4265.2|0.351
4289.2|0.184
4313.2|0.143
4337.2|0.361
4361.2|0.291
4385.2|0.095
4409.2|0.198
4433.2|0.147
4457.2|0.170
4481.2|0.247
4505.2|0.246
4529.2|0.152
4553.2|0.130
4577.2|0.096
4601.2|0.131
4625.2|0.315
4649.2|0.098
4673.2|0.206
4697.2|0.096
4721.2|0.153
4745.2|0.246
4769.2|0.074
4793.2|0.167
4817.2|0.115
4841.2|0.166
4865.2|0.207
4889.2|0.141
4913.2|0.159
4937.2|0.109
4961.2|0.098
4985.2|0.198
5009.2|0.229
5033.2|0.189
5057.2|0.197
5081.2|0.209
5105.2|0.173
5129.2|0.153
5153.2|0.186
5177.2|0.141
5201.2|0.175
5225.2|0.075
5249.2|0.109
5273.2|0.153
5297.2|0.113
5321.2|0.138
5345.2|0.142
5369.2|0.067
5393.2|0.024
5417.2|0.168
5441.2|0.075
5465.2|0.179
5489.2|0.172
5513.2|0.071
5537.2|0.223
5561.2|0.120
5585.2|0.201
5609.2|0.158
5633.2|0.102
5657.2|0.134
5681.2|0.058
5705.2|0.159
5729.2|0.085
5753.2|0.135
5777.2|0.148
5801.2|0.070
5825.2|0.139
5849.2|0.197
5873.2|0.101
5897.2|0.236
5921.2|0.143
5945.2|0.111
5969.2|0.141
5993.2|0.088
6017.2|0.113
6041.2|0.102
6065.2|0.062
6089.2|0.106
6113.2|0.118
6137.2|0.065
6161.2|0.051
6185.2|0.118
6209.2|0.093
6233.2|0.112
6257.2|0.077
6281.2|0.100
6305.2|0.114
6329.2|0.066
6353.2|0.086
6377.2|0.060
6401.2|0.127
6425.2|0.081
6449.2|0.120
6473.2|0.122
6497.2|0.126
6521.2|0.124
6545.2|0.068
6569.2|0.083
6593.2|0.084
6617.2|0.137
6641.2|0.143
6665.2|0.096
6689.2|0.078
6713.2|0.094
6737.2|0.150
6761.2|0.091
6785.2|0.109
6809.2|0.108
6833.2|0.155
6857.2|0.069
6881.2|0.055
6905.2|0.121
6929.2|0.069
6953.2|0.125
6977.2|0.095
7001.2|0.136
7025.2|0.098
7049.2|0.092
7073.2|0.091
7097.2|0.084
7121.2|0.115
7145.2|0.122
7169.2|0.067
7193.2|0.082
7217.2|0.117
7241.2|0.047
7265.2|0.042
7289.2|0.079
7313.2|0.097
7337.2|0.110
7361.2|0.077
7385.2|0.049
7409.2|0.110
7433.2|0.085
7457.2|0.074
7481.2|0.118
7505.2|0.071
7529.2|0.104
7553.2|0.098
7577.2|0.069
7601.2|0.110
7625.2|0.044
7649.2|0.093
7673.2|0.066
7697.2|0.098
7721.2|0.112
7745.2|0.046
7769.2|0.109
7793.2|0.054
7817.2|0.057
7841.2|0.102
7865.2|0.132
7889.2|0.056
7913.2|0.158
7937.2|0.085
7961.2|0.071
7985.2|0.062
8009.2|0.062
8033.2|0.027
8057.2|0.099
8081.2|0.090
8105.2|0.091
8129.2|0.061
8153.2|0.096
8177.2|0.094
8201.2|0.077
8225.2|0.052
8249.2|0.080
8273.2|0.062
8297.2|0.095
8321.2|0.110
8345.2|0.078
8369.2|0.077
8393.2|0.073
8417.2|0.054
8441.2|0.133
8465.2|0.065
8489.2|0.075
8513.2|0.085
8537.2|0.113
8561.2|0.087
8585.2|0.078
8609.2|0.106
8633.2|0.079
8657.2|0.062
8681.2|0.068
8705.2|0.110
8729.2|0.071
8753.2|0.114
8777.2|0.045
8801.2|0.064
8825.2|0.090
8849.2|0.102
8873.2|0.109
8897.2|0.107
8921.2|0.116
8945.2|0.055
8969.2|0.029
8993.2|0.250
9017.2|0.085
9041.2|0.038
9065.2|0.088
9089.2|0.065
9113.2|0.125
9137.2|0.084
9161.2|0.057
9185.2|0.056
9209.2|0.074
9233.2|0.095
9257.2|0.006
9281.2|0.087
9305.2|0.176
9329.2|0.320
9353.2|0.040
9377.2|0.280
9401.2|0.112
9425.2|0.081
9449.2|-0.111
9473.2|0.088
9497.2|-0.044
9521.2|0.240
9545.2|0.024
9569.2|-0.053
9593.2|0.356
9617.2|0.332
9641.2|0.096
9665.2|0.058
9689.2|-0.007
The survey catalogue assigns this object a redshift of 1.58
